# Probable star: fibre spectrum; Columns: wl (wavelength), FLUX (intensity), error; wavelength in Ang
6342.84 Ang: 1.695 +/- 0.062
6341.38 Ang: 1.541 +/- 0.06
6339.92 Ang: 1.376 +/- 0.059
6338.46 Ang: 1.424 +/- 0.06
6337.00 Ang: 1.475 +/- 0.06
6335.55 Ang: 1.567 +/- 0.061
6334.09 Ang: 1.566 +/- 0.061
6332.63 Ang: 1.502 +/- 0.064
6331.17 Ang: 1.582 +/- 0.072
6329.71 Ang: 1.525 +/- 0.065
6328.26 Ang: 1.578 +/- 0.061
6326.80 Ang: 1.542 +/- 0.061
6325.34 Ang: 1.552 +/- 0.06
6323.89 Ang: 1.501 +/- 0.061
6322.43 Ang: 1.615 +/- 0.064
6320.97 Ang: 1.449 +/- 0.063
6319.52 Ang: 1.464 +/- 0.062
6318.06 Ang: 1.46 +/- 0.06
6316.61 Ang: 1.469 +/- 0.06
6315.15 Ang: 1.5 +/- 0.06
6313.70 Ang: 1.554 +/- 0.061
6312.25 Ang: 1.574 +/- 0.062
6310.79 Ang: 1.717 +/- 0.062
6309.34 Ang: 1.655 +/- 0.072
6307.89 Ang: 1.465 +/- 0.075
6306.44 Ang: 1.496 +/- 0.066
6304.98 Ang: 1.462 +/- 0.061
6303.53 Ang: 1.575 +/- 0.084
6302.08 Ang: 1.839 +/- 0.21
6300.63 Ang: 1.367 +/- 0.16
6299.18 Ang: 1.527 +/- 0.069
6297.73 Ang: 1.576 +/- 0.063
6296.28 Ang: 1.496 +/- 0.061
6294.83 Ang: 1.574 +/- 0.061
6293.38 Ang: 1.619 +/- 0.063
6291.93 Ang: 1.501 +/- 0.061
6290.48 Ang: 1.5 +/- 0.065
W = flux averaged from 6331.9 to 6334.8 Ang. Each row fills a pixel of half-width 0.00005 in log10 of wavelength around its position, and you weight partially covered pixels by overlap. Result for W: 1.53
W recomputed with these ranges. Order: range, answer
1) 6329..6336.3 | 1.55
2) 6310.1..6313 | 1.64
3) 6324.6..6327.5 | 1.55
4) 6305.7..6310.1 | 1.54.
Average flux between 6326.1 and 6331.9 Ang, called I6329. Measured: 1.56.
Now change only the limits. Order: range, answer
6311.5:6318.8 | 1.51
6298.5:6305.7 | 1.56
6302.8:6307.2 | 1.51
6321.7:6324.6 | 1.56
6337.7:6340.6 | 1.4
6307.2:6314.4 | 1.59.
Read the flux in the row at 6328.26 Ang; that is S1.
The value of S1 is 1.578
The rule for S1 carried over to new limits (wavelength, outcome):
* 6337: 1.475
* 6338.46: 1.424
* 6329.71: 1.525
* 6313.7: 1.554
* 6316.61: 1.469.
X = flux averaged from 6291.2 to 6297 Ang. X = 1.55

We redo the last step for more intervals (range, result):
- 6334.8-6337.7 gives 1.53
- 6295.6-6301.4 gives 1.49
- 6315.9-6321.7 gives 1.46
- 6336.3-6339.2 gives 1.45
